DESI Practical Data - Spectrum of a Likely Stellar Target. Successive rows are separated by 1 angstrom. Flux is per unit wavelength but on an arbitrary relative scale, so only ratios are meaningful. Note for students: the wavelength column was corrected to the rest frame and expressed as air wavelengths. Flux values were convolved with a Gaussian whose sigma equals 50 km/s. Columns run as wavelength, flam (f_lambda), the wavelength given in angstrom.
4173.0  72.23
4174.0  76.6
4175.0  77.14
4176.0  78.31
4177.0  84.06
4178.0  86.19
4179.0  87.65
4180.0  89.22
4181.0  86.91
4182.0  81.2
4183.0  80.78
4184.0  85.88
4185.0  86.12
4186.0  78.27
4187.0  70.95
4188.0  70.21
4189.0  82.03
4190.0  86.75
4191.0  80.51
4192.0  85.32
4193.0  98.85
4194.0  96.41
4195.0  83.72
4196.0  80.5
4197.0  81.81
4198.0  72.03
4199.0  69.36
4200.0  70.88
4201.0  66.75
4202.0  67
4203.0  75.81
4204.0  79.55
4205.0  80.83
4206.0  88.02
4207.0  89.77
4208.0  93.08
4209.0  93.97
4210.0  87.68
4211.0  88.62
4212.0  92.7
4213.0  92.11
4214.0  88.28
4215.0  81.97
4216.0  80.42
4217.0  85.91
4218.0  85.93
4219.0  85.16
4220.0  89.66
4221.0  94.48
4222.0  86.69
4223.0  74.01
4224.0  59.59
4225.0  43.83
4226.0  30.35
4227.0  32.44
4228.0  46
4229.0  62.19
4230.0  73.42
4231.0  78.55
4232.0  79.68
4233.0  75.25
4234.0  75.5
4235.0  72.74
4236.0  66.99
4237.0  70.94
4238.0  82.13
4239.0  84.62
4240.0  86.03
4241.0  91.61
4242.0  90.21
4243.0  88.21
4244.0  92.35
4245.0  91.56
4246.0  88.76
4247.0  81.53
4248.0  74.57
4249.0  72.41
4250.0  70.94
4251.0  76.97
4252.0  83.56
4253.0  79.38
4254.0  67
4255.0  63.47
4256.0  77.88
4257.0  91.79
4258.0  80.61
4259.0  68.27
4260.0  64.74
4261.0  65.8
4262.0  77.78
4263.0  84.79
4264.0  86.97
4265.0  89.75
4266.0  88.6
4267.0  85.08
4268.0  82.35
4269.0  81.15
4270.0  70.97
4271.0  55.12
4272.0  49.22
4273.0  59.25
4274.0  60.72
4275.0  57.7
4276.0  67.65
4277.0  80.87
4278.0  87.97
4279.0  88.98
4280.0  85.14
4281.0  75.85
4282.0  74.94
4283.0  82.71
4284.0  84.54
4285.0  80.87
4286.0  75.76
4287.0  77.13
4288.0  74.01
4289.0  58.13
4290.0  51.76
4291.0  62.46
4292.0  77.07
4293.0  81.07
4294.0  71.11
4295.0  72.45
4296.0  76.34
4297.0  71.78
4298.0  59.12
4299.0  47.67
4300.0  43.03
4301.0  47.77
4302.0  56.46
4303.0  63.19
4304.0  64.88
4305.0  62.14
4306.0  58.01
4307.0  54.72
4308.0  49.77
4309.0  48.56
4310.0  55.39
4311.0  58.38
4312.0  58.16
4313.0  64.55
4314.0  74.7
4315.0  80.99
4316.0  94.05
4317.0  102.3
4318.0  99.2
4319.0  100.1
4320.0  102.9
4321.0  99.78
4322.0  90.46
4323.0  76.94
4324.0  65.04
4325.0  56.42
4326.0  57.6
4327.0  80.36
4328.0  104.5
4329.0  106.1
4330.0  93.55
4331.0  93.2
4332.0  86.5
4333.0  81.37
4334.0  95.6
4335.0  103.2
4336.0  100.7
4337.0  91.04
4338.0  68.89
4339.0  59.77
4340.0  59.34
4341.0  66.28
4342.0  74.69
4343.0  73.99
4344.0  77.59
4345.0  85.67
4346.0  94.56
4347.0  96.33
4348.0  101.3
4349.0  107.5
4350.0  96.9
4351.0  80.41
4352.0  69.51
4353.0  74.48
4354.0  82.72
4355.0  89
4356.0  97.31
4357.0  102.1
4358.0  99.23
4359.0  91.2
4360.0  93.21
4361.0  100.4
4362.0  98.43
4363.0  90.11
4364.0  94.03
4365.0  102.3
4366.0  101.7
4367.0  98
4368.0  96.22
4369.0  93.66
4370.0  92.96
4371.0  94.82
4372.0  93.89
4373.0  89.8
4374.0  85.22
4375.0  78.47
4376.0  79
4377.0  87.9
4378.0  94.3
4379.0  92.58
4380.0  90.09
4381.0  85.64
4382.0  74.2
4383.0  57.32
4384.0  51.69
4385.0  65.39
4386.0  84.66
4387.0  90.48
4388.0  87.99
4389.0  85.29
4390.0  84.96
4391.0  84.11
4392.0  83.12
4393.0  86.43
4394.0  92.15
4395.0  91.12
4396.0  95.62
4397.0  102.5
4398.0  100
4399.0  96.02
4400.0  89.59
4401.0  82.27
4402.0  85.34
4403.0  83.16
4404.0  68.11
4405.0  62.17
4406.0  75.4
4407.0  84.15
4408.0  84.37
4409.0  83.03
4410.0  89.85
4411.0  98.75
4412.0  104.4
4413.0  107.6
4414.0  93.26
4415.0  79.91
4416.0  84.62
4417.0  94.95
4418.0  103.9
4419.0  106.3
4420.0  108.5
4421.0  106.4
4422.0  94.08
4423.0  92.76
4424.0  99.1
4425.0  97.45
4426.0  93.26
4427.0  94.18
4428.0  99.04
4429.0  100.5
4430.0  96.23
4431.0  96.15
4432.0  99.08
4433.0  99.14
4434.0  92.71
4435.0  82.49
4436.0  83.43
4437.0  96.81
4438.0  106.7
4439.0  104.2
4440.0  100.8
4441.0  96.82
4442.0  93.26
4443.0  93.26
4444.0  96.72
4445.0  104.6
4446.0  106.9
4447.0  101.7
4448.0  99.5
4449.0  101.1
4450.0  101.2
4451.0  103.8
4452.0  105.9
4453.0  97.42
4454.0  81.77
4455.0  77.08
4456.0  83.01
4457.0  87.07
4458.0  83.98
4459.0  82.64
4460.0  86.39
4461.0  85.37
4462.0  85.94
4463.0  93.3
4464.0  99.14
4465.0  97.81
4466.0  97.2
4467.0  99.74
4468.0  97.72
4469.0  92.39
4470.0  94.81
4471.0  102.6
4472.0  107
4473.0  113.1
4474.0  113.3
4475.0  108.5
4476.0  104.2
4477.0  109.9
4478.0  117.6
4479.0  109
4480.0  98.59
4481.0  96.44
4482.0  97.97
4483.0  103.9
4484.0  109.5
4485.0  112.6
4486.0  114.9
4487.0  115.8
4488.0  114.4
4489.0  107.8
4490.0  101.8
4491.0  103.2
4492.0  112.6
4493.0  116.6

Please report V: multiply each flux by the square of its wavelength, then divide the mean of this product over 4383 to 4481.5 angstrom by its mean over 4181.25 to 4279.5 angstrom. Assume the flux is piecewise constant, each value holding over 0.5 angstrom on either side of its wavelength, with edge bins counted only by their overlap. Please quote 1.3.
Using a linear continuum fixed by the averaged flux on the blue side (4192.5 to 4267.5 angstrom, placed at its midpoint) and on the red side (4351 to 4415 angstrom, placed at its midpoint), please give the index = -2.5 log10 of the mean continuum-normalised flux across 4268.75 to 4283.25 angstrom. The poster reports 0.14 mag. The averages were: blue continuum 78.6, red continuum 87.9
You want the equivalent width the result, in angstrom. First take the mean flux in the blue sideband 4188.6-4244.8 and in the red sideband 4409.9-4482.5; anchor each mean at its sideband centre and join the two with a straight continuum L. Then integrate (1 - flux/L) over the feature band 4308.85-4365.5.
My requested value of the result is 2.2 angstrom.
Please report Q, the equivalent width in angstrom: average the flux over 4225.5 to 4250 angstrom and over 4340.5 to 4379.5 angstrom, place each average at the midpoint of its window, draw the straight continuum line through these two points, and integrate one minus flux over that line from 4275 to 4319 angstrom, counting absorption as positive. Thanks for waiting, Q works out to 6.4 angstrom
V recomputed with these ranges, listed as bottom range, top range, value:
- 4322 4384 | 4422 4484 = 1.18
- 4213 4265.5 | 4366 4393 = 1.18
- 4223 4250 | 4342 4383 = 1.31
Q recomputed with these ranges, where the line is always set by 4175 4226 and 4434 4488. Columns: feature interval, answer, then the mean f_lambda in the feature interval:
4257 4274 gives 2.2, 74.5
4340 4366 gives 0.7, 89.2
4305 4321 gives 2.7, 73.9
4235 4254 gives 0.7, 81.2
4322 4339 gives 1.1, 84.5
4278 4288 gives 0.7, 80.7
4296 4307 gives 3.8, 58.1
